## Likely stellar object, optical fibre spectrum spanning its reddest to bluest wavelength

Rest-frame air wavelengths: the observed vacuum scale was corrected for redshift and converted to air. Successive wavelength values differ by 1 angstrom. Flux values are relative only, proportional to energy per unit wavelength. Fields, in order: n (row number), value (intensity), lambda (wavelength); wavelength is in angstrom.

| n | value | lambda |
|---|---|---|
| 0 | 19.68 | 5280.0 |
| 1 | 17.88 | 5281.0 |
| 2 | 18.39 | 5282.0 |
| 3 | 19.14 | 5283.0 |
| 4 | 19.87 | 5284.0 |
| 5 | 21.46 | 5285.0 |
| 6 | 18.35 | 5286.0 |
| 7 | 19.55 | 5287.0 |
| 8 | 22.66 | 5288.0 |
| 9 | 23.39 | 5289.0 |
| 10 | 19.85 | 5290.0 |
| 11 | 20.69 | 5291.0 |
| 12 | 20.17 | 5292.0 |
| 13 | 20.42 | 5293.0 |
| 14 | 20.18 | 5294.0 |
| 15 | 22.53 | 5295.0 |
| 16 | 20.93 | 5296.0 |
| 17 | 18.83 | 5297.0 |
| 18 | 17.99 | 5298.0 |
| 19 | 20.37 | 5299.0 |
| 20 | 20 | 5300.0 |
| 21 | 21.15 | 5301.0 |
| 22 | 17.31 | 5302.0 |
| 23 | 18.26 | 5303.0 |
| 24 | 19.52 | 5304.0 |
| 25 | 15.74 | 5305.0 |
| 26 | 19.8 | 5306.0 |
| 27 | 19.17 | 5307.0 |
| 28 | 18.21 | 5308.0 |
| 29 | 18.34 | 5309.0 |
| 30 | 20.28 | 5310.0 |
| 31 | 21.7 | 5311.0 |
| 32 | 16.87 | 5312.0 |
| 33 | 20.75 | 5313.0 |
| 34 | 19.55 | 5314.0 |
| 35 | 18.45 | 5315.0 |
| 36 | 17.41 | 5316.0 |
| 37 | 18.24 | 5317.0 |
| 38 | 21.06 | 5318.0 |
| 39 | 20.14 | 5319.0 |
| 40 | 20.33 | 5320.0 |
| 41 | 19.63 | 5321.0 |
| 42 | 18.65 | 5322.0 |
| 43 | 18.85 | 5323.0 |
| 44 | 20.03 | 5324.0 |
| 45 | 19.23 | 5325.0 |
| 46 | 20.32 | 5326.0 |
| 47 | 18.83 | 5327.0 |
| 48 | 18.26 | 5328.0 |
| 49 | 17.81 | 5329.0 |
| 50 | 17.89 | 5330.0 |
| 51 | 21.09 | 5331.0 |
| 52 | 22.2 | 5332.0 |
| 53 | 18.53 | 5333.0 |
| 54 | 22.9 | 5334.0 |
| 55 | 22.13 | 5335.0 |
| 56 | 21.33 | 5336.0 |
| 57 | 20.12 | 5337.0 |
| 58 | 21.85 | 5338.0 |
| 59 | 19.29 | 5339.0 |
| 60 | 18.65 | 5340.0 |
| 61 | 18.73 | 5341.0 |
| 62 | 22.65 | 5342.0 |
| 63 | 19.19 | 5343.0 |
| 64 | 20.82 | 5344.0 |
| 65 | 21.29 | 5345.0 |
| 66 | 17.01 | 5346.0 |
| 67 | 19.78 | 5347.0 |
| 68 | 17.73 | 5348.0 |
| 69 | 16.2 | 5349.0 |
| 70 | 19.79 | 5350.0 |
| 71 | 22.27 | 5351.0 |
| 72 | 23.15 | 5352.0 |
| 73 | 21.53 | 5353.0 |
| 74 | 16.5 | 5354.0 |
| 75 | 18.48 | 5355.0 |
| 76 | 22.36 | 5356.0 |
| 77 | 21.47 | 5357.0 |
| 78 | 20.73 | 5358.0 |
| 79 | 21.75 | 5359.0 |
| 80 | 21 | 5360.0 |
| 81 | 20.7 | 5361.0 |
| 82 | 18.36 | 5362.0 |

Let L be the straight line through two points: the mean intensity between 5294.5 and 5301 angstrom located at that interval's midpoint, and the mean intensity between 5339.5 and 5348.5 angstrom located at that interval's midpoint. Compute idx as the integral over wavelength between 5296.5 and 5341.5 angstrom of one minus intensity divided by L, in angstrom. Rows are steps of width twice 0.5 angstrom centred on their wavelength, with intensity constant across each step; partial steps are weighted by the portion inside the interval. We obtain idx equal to 1.0 angstrom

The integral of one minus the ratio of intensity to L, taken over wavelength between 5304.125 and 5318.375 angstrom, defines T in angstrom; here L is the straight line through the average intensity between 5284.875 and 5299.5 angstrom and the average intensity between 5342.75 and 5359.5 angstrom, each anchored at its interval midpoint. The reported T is 0.9 angstrom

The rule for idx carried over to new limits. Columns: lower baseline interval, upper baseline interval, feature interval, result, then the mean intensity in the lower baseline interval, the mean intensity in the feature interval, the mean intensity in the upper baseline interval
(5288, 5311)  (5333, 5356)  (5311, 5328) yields 0.5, 19.8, 19.3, 20.1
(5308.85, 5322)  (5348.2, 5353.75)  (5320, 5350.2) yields 0.3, 19.4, 19.7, 20.2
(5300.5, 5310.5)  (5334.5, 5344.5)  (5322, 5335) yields 0.1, 18.8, 19.7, 20.5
